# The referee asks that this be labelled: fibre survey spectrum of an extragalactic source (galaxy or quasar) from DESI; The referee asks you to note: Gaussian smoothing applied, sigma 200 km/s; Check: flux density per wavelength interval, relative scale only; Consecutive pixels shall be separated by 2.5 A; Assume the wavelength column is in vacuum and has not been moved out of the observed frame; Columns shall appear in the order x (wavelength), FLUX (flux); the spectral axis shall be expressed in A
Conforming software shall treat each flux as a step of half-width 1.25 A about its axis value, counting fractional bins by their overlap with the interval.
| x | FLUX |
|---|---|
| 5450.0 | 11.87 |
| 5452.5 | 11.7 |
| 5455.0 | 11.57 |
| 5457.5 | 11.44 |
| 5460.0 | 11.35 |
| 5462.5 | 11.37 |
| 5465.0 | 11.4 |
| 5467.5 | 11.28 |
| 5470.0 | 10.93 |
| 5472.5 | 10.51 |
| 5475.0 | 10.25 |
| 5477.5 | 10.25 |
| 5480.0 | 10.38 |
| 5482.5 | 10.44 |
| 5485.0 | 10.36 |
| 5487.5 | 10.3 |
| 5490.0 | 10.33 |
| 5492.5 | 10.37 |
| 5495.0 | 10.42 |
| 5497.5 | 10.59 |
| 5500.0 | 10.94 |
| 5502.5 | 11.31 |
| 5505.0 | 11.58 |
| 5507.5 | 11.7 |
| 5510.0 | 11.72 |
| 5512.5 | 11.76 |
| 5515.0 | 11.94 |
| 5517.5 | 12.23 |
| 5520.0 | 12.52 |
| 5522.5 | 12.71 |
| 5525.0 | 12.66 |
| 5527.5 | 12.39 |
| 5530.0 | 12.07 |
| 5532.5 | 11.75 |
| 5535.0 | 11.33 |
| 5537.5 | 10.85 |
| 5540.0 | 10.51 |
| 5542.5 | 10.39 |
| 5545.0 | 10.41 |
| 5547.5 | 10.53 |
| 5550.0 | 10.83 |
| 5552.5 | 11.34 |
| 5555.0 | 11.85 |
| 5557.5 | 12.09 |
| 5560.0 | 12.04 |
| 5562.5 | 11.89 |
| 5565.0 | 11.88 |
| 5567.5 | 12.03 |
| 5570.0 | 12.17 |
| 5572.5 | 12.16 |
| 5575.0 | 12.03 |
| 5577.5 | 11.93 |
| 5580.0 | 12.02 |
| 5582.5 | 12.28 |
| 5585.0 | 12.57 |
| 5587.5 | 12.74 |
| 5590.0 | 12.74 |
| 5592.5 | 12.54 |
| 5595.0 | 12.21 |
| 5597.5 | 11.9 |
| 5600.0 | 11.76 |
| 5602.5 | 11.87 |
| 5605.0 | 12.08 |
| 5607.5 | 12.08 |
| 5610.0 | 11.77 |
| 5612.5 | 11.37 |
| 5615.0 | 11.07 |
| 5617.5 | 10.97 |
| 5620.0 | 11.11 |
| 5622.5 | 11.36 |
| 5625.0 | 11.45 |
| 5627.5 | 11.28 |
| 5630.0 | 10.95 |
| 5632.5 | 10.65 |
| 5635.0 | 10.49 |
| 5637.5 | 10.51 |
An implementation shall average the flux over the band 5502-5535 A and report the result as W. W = 12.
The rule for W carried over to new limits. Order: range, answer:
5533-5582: 11.5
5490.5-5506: 10.8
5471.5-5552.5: 11.1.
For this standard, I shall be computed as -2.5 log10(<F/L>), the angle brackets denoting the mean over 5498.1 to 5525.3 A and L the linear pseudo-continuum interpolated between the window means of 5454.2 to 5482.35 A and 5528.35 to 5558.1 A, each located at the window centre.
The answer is -0.07 mag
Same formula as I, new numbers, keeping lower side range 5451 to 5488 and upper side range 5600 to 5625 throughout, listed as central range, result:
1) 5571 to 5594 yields -0.09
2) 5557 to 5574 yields -0.07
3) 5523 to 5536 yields -0.09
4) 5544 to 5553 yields 0.05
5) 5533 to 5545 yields 0.04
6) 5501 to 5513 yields -0.05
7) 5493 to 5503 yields 0.03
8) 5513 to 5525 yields -0.11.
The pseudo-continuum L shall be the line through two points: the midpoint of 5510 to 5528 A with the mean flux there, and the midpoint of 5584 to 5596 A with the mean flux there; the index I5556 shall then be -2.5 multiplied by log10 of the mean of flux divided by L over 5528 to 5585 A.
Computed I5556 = 0.08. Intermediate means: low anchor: 12.3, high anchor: 12.6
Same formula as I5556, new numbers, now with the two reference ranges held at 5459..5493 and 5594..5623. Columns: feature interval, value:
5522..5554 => -0.02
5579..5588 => -0.08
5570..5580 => -0.06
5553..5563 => -0.06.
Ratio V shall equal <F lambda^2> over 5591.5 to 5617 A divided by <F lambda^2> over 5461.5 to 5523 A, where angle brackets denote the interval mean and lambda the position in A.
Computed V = 1.11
